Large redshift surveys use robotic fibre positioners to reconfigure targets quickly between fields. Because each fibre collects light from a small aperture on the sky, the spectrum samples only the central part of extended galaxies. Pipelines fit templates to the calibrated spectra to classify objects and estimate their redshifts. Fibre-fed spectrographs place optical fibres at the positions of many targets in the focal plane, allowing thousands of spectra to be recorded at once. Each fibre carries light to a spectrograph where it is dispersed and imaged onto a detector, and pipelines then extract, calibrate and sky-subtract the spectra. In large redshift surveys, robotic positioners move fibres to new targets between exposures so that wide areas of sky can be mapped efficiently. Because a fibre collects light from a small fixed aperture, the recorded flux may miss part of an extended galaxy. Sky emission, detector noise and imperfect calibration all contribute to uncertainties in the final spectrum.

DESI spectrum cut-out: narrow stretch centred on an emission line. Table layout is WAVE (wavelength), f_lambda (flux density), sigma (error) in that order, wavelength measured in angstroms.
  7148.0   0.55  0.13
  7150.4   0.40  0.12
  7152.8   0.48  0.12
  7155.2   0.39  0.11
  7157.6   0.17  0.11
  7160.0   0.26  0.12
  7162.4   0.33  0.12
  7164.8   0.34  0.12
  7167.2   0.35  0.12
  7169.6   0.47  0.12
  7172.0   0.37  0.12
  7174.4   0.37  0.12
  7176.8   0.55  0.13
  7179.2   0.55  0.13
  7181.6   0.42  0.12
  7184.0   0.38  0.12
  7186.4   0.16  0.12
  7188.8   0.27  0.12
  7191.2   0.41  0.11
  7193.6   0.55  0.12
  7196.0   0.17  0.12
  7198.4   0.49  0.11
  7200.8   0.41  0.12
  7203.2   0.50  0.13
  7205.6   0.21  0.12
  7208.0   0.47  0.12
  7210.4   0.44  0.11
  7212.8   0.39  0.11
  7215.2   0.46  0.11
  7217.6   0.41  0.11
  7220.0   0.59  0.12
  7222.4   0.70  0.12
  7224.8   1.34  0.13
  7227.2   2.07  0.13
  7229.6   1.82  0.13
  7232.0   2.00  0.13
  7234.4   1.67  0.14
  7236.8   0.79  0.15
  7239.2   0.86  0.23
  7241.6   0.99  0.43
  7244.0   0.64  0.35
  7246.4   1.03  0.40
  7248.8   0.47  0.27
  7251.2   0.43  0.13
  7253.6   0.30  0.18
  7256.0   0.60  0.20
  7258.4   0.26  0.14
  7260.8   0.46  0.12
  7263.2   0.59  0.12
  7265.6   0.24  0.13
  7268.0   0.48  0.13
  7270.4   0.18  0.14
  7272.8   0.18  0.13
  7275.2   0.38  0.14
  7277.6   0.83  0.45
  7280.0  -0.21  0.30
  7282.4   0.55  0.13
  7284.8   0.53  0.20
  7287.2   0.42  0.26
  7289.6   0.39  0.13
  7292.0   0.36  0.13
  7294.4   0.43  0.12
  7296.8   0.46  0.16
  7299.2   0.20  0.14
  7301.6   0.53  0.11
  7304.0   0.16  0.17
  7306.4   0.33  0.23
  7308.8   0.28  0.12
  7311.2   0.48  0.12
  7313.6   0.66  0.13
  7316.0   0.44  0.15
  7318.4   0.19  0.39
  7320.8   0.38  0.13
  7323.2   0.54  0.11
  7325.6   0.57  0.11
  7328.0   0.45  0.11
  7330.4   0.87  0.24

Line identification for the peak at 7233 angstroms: [O II] 3727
